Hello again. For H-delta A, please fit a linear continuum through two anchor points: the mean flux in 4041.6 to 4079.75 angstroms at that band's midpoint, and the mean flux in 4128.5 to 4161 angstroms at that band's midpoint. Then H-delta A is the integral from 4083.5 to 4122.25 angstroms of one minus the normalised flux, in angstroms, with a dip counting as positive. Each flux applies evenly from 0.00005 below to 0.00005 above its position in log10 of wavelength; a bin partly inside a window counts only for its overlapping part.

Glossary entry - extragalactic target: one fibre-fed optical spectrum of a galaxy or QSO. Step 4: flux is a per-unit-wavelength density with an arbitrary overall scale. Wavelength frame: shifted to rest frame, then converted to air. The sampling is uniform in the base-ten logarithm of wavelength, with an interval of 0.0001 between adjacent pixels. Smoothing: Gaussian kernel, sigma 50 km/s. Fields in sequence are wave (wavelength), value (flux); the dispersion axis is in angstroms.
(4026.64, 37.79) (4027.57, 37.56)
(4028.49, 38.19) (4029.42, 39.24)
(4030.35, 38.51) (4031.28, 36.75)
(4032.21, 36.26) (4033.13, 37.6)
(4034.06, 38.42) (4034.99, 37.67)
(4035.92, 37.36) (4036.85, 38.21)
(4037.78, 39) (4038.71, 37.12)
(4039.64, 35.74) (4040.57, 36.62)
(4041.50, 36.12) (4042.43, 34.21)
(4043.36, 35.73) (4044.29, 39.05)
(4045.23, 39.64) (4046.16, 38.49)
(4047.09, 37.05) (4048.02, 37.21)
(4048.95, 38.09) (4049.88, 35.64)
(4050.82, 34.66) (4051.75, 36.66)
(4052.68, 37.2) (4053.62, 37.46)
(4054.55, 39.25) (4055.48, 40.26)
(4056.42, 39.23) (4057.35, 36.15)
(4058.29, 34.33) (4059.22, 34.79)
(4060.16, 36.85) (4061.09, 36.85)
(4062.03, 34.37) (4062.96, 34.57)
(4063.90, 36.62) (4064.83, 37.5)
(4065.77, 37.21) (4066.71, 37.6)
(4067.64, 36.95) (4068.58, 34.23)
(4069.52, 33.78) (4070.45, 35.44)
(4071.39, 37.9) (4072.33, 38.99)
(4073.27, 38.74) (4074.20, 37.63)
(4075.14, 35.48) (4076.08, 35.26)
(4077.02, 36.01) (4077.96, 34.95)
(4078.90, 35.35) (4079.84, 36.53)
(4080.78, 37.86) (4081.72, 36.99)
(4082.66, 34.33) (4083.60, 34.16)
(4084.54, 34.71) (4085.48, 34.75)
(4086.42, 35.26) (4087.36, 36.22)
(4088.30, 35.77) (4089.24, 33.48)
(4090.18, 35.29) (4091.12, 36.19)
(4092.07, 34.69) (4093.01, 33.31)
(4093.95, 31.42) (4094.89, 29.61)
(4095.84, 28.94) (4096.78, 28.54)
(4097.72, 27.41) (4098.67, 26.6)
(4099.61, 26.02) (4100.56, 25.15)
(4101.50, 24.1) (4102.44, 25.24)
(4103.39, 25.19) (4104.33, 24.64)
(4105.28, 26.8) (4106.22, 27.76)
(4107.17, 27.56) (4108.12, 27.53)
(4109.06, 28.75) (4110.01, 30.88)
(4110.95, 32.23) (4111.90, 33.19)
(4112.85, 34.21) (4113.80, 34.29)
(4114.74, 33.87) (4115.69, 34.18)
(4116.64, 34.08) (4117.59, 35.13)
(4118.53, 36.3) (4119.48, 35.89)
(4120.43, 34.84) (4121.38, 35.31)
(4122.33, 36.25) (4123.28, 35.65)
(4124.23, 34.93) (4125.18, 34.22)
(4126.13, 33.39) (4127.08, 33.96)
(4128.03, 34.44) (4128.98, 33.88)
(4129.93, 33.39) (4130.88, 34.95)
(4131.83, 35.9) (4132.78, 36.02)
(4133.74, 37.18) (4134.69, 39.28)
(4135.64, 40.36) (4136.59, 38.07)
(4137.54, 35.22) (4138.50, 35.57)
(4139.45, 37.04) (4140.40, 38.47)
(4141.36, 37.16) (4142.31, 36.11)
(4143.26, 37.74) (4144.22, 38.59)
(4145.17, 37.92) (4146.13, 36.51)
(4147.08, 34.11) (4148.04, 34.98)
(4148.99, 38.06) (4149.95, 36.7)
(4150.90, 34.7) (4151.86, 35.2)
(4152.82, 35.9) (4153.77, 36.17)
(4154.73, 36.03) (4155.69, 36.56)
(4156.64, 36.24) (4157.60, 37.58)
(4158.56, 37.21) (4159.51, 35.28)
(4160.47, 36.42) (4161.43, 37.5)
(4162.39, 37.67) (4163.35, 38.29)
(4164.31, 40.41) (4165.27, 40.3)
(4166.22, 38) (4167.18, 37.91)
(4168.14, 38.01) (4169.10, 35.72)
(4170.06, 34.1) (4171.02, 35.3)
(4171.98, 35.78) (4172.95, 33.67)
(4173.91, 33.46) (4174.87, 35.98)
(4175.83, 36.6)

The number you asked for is 5.4 angstroms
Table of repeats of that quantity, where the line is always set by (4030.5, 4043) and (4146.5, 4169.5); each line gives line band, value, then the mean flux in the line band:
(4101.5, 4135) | 3.8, 32.7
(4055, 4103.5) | 3.7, 34.2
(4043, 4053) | -0.1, 37.2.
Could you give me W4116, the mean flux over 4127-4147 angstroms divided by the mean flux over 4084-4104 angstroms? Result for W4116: 1.19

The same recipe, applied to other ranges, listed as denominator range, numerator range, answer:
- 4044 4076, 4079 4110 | 0.84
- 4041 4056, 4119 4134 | 0.94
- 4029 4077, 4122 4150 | 0.98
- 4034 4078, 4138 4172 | 1.00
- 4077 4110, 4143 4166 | 1.18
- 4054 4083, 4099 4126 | 0.86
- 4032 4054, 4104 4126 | 0.88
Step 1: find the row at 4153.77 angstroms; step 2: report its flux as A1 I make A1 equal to 36.17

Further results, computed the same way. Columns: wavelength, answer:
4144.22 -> 38.59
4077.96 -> 34.95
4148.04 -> 34.98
